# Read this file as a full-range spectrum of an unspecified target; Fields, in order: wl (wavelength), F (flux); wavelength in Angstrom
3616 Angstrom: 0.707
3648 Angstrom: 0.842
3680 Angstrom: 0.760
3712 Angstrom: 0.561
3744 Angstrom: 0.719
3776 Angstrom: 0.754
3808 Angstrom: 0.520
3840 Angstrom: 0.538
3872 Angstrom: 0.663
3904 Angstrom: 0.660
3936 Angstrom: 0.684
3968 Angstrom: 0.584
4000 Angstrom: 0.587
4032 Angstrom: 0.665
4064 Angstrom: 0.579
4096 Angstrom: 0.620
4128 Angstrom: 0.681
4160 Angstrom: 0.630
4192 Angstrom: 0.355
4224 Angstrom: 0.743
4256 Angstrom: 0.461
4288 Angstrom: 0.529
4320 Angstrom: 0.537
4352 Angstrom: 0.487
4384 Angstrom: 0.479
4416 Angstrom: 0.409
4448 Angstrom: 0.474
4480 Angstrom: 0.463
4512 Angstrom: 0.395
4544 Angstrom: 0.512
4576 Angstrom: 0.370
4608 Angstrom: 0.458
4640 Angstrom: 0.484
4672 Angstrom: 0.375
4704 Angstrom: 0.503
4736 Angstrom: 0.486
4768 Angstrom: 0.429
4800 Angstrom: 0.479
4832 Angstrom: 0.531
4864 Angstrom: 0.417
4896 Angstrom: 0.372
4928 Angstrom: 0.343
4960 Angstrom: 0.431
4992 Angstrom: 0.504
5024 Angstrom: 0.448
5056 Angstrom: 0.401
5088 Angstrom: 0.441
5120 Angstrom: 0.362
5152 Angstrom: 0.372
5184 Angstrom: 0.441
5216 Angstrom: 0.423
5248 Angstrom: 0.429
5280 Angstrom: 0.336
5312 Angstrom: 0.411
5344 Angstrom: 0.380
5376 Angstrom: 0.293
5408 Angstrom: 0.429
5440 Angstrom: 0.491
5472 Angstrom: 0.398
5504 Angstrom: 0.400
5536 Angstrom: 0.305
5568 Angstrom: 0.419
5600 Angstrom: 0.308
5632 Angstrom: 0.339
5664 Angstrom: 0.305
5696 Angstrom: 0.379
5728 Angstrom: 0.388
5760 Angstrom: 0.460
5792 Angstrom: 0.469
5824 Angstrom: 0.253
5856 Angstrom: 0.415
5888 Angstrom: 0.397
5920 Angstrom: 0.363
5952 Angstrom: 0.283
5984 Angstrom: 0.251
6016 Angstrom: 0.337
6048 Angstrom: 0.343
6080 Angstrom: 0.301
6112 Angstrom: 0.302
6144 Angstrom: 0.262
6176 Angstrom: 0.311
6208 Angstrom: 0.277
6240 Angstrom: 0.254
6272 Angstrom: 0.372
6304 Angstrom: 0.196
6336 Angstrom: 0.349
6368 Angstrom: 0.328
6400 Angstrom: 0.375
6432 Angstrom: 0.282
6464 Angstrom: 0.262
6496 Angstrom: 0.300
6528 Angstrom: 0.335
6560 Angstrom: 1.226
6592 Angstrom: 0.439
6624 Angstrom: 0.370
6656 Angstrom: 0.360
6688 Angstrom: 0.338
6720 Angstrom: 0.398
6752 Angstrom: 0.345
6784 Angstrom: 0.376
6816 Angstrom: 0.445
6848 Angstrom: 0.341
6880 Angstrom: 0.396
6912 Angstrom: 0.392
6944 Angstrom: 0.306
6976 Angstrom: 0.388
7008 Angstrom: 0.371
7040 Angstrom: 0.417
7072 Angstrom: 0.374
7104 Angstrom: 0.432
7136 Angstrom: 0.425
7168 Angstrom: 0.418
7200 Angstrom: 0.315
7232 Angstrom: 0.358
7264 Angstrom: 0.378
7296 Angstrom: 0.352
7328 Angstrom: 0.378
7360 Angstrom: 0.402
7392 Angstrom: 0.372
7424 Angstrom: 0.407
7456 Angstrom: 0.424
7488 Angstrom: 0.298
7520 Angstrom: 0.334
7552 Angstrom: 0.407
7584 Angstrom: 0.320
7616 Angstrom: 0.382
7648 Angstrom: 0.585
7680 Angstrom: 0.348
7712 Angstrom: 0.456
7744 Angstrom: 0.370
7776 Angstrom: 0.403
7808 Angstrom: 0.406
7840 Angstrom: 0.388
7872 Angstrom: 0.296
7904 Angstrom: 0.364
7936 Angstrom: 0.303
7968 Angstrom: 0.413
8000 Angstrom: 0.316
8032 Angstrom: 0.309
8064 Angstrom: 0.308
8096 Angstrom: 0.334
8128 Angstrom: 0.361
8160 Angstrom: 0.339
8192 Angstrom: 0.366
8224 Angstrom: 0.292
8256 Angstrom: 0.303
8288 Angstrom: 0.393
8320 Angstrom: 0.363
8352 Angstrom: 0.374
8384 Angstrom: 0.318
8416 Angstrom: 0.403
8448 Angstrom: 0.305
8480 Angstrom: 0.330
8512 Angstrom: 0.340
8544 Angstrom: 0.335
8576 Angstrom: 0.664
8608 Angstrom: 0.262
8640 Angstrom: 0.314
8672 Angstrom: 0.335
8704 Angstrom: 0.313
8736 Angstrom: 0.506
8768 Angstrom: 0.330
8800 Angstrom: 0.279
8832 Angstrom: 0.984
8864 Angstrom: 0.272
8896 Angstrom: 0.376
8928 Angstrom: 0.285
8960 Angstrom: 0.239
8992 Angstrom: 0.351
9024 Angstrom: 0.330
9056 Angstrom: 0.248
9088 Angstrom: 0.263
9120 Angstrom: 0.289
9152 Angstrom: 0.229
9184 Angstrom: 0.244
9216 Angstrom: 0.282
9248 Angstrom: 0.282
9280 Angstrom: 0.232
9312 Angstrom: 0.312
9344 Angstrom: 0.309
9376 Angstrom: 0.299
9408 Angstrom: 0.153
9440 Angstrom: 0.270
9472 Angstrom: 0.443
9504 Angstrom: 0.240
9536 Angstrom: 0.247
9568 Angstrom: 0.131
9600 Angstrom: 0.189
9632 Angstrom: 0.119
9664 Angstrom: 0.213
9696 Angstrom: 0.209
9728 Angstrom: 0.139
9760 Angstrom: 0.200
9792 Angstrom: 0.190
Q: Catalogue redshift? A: 0.762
